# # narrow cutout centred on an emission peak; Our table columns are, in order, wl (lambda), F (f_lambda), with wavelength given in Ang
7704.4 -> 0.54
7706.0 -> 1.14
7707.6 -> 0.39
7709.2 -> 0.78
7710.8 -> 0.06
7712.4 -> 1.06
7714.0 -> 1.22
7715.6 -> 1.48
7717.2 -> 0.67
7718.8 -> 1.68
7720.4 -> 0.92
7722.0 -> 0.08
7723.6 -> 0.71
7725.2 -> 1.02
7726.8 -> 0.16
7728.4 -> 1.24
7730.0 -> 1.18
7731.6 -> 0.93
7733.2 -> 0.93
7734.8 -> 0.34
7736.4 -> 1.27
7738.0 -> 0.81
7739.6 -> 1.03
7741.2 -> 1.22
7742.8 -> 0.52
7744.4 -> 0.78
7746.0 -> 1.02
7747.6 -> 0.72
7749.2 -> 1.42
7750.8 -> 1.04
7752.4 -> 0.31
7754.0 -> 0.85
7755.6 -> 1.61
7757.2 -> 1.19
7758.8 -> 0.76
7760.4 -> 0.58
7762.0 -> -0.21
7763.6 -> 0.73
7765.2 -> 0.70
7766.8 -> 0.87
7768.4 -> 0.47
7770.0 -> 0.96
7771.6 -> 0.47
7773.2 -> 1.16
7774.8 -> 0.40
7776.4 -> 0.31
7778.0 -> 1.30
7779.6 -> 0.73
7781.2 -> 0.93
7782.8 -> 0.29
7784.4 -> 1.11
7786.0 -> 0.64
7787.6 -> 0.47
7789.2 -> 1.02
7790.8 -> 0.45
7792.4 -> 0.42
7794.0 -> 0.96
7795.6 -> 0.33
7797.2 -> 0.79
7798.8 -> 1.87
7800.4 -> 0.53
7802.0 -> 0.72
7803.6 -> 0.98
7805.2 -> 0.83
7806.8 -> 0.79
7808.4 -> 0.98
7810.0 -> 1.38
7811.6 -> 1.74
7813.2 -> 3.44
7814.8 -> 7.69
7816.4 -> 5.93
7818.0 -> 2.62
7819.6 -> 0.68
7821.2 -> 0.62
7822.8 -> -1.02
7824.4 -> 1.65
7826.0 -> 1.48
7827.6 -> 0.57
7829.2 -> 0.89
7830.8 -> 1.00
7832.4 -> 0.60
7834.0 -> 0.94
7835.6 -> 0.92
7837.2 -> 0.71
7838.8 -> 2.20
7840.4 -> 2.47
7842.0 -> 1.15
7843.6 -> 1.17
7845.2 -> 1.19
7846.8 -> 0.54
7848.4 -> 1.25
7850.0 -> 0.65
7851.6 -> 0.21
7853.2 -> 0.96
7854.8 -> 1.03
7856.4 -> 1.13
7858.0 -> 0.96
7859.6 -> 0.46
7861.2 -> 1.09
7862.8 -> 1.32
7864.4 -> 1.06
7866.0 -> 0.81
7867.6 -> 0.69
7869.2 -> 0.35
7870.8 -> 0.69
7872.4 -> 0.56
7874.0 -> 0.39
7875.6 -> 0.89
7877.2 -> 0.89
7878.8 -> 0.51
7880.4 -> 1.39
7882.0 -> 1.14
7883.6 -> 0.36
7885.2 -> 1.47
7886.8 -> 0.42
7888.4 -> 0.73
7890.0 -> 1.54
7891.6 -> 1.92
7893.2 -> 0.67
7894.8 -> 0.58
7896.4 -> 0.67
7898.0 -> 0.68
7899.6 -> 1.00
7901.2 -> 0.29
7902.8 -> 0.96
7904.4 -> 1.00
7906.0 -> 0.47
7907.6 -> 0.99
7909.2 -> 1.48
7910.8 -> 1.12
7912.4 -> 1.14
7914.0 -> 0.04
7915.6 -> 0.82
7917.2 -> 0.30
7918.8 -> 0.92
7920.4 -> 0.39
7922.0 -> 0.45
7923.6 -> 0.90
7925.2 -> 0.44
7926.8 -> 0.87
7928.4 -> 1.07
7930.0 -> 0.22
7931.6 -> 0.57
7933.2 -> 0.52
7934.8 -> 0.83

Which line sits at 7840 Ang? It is [N II]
